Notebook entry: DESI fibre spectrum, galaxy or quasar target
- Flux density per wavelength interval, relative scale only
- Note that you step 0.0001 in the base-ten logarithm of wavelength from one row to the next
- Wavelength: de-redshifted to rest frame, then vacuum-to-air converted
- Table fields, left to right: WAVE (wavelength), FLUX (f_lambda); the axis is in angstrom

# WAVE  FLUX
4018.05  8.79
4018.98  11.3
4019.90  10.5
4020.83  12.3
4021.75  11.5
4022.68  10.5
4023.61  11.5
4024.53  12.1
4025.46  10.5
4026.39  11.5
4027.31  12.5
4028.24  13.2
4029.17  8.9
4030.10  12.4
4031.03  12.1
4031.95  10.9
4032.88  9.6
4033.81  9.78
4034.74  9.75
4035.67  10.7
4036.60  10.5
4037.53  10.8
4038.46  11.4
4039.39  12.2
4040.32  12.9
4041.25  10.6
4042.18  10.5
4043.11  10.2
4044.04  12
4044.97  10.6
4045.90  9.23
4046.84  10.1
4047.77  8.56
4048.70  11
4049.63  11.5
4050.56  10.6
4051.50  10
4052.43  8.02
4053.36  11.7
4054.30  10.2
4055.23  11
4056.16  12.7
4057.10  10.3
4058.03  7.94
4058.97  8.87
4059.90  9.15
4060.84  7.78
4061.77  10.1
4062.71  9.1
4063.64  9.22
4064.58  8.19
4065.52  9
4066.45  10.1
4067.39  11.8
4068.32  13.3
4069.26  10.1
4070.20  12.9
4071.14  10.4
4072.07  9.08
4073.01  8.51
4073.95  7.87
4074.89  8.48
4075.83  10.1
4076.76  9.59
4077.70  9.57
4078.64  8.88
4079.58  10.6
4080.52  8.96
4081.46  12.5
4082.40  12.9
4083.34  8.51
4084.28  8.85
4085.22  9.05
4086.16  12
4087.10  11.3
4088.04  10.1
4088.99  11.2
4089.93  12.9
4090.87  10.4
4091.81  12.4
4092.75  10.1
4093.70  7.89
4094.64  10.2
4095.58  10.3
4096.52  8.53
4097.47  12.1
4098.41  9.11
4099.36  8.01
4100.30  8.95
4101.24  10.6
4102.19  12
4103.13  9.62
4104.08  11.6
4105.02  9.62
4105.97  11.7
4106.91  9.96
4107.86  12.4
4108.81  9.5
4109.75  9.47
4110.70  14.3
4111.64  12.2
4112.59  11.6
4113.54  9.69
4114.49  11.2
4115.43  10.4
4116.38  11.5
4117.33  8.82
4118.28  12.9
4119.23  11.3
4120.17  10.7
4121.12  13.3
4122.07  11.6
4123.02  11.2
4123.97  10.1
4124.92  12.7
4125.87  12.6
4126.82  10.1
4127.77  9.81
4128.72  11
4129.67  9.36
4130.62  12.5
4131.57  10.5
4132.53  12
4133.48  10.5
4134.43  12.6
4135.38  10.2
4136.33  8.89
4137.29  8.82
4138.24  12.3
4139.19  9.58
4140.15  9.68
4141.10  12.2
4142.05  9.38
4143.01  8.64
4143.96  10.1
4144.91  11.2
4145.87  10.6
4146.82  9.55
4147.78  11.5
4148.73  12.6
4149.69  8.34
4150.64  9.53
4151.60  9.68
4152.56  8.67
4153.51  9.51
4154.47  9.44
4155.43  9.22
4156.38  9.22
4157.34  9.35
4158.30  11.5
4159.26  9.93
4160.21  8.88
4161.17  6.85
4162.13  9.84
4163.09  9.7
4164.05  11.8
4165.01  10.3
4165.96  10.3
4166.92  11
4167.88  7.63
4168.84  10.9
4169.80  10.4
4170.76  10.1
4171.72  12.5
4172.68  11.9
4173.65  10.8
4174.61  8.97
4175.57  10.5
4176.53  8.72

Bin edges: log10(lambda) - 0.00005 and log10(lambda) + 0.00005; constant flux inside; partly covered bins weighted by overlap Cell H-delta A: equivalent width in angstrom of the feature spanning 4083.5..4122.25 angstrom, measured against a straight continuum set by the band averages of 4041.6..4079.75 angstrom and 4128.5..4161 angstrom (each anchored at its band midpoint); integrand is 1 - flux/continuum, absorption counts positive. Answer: -2.4 angstrom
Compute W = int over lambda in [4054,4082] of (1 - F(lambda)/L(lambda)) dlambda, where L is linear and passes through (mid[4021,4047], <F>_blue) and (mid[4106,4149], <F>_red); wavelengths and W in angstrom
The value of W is 2.8 angstrom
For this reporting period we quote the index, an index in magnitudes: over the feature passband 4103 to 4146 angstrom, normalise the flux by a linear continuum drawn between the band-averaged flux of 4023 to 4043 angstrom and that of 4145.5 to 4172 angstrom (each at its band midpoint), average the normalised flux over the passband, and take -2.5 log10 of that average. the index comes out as -0.06 mag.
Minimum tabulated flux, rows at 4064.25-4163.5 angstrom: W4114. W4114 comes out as 6.85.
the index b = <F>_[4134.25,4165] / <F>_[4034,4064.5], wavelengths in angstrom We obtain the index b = 0.97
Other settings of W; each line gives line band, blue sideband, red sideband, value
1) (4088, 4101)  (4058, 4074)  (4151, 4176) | -0.50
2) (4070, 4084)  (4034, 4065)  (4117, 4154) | 0.68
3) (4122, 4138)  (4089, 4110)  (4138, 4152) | -0.83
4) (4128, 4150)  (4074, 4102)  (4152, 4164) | -2.09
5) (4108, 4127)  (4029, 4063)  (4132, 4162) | -2.21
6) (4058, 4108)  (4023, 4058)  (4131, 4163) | 1.98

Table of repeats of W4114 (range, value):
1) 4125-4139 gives 8.82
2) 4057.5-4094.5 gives 7.78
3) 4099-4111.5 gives 8.01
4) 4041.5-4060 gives 7.94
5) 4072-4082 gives 7.87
